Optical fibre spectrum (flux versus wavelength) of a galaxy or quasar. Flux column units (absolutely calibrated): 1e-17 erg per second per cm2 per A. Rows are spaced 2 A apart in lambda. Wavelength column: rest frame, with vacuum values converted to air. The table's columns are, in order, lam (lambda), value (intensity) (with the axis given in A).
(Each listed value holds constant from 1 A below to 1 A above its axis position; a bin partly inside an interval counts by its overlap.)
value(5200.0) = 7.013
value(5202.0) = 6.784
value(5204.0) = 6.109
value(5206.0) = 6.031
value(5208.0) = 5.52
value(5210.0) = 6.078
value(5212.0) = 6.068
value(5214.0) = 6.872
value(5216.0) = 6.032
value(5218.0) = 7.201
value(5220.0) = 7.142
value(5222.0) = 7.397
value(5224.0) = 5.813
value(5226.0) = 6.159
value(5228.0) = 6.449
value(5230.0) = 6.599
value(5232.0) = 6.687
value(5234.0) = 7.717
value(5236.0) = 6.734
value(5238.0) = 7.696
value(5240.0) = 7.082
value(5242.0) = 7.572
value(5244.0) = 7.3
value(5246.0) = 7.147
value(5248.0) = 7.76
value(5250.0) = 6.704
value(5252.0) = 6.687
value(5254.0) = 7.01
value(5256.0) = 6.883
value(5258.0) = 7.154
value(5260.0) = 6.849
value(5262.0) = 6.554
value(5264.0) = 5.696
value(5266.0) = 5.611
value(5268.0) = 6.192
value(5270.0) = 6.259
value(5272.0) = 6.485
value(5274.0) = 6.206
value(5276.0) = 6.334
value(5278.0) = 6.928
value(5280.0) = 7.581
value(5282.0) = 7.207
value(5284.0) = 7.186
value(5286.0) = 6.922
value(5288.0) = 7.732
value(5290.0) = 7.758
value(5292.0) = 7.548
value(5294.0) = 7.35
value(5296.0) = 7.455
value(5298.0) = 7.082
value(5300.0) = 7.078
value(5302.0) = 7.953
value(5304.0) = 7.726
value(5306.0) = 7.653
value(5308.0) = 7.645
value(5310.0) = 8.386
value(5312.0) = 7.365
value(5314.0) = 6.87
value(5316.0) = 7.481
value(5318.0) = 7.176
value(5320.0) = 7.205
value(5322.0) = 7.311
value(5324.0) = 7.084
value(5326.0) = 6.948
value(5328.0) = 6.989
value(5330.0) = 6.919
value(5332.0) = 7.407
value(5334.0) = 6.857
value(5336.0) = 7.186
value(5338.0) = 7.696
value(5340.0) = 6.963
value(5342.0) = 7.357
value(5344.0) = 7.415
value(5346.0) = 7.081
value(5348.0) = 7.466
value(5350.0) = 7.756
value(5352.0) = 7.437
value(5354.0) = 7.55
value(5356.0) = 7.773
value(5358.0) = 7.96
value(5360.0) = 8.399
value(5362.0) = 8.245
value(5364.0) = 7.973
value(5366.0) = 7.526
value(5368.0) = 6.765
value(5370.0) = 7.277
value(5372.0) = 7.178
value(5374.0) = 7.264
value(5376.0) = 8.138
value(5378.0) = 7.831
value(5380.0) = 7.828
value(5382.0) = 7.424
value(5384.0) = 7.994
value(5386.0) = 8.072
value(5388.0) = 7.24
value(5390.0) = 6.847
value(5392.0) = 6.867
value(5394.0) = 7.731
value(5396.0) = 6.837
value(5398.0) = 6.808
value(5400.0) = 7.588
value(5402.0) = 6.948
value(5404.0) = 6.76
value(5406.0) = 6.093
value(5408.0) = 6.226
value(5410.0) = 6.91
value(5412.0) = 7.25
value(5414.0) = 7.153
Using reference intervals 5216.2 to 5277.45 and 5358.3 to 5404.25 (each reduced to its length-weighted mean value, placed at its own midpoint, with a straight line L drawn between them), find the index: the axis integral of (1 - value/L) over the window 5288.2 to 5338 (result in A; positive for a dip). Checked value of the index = -1.8 A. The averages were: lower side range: 6.76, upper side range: 7.48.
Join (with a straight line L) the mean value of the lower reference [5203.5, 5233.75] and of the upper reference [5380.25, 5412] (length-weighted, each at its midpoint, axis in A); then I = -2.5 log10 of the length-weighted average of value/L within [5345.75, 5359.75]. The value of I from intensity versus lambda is -0.103 mag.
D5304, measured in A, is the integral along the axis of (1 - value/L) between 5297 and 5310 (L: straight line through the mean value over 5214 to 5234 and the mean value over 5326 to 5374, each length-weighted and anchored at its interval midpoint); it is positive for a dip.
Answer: -0.8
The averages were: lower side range 6.68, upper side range 7.43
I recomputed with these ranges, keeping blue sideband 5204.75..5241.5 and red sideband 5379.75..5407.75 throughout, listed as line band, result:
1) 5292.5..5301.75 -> -0.068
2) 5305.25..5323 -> -0.080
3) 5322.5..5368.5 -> -0.061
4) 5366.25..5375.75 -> -0.020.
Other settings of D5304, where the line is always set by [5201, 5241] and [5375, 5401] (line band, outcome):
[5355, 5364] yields -0.92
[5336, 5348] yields -0.11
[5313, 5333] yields 0.00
